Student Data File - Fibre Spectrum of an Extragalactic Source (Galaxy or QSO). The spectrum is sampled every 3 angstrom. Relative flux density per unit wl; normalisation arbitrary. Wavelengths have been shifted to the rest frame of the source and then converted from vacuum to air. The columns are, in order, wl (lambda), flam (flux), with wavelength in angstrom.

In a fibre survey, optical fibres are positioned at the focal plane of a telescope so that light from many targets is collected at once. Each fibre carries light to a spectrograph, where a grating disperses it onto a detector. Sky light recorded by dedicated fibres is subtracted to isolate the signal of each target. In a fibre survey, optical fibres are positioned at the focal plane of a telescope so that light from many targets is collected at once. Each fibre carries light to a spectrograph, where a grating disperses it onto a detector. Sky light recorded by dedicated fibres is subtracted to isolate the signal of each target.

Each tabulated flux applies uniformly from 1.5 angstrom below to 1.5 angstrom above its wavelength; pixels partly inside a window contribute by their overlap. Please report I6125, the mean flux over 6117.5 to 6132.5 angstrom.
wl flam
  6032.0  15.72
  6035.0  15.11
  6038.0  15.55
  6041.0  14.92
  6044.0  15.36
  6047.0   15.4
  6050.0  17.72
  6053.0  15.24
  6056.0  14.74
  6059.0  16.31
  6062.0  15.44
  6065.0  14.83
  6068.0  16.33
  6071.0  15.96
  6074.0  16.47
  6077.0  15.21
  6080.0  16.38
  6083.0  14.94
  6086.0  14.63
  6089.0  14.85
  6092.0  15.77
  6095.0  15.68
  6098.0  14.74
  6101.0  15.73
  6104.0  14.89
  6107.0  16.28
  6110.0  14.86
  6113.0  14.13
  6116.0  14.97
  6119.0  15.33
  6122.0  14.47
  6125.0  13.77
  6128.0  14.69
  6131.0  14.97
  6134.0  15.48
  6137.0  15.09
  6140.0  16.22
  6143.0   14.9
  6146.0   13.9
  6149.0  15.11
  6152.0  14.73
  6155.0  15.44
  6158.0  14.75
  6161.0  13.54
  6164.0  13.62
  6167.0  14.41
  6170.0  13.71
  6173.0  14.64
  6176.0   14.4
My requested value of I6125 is 14.6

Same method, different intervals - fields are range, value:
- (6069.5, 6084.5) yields 15.8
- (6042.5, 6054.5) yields 15.9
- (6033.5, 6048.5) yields 15.3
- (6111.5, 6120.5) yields 14.8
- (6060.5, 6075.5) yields 15.8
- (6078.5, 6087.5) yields 15.3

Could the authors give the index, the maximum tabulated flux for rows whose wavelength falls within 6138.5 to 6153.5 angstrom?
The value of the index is 16.22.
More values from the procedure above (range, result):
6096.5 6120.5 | 16.28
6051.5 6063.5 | 16.31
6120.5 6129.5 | 14.69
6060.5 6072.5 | 16.33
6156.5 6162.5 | 14.75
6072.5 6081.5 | 16.47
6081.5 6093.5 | 15.77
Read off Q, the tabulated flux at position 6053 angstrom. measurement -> 15.24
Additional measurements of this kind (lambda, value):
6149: 15.11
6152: 14.73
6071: 15.96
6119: 15.33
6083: 14.94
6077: 15.21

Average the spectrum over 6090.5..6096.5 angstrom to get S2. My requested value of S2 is 15.7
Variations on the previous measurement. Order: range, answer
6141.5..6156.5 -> 14.8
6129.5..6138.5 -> 15.2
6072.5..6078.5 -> 15.8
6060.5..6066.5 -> 15.1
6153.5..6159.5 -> 15.1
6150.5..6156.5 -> 15.1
